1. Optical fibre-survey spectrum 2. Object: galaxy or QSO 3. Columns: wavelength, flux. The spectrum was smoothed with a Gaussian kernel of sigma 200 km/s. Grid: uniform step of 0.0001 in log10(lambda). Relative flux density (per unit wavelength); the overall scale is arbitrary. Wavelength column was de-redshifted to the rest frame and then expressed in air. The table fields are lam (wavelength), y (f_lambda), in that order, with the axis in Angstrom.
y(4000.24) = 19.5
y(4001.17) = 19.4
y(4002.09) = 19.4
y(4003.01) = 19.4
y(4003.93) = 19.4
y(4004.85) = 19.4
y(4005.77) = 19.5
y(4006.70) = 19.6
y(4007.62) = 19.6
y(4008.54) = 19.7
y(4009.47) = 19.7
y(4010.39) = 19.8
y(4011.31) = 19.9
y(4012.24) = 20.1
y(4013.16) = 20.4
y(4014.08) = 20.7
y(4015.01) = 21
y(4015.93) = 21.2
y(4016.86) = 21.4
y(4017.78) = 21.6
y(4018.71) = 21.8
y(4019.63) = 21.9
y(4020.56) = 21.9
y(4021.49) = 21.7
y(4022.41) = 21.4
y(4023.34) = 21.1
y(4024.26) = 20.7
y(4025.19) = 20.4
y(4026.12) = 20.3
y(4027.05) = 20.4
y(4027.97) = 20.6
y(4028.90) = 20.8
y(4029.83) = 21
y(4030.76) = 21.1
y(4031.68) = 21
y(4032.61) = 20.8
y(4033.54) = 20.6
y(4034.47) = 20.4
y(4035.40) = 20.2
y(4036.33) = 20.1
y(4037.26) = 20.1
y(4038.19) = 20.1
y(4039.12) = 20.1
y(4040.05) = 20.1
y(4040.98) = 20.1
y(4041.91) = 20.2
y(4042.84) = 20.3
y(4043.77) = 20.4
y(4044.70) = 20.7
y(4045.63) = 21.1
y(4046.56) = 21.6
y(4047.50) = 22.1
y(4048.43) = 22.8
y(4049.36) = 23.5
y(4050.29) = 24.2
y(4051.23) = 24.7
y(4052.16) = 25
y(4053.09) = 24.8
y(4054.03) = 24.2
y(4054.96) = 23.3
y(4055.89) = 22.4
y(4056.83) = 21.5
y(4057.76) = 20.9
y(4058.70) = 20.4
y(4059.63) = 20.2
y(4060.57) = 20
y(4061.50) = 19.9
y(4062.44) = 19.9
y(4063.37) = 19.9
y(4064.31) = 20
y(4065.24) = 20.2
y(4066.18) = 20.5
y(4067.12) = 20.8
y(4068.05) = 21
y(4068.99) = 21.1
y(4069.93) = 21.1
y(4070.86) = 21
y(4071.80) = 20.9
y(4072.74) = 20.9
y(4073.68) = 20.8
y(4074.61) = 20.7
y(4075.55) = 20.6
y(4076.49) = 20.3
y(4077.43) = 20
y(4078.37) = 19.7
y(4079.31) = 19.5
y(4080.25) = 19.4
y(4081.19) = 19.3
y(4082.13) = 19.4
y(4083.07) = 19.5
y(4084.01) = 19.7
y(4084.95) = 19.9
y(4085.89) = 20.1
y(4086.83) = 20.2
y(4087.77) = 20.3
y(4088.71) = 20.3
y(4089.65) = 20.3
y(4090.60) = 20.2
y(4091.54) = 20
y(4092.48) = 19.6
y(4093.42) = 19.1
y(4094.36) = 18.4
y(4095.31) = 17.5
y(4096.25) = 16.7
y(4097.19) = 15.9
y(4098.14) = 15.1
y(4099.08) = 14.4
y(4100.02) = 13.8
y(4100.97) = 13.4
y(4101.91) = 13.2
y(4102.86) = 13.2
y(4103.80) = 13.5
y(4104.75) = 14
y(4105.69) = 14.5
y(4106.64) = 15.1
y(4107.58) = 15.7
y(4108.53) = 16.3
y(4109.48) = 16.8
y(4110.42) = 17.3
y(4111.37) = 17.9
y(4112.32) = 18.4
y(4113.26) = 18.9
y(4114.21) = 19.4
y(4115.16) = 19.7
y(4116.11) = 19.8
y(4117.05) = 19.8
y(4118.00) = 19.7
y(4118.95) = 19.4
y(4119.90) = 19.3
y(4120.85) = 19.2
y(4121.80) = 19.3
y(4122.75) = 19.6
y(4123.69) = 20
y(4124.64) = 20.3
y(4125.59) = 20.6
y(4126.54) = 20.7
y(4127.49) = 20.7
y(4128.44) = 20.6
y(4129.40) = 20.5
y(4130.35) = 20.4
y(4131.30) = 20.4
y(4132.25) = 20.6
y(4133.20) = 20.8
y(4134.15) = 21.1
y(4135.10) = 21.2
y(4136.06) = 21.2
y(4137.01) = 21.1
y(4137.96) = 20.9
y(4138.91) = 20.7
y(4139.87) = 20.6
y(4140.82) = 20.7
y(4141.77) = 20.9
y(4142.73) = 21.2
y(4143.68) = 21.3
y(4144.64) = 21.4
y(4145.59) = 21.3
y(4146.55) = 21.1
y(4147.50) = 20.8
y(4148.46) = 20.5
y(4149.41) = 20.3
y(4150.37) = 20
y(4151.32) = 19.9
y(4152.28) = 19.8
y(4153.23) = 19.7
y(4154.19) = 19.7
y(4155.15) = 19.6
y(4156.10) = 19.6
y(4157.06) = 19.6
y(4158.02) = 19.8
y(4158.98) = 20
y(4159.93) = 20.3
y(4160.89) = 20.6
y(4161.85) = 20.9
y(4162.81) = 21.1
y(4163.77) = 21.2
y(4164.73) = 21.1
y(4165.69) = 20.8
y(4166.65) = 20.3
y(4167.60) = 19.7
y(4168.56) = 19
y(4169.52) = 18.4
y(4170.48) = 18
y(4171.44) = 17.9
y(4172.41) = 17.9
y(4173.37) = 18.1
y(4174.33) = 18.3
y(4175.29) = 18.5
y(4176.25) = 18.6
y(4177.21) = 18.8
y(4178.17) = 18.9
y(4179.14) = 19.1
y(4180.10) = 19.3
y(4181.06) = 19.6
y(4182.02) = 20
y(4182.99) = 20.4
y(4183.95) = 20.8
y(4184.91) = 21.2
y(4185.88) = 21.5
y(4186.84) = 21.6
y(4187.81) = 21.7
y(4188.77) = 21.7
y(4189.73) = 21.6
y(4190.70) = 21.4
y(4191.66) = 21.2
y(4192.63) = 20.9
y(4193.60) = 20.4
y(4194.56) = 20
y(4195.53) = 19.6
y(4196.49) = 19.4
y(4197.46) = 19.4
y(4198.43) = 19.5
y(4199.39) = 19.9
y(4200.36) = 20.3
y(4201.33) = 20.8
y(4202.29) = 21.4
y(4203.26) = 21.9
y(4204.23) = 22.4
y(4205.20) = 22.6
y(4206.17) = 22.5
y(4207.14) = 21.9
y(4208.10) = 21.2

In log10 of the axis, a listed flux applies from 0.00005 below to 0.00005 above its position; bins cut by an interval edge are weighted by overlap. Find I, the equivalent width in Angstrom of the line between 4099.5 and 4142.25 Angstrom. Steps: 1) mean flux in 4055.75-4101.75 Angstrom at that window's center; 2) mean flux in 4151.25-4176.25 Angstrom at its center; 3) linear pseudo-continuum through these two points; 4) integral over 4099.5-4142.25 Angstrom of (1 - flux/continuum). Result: 1.8 Angstrom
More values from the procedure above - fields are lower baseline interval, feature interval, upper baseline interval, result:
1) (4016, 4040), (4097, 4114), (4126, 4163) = 4.3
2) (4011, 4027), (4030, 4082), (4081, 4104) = -4.5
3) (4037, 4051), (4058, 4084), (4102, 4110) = -2.6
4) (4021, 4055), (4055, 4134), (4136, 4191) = 6.6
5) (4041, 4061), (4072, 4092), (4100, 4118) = -1.0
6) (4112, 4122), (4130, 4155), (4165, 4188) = -1.6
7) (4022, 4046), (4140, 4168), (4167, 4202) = -0.7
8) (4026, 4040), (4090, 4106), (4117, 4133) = 3.3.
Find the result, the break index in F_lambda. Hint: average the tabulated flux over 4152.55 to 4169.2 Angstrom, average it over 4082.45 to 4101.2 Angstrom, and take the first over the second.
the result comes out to 1.10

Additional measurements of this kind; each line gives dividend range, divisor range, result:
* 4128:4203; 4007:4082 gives 0.97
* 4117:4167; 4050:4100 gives 1.01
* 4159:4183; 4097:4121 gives 1.17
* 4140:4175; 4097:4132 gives 1.13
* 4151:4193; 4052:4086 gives 0.96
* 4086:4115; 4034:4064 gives 0.80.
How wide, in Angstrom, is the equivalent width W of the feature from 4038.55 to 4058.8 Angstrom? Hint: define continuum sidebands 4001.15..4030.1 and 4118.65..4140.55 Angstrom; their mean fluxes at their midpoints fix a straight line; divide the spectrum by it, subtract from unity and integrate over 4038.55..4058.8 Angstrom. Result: -1.6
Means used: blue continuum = 20.5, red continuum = 20.4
